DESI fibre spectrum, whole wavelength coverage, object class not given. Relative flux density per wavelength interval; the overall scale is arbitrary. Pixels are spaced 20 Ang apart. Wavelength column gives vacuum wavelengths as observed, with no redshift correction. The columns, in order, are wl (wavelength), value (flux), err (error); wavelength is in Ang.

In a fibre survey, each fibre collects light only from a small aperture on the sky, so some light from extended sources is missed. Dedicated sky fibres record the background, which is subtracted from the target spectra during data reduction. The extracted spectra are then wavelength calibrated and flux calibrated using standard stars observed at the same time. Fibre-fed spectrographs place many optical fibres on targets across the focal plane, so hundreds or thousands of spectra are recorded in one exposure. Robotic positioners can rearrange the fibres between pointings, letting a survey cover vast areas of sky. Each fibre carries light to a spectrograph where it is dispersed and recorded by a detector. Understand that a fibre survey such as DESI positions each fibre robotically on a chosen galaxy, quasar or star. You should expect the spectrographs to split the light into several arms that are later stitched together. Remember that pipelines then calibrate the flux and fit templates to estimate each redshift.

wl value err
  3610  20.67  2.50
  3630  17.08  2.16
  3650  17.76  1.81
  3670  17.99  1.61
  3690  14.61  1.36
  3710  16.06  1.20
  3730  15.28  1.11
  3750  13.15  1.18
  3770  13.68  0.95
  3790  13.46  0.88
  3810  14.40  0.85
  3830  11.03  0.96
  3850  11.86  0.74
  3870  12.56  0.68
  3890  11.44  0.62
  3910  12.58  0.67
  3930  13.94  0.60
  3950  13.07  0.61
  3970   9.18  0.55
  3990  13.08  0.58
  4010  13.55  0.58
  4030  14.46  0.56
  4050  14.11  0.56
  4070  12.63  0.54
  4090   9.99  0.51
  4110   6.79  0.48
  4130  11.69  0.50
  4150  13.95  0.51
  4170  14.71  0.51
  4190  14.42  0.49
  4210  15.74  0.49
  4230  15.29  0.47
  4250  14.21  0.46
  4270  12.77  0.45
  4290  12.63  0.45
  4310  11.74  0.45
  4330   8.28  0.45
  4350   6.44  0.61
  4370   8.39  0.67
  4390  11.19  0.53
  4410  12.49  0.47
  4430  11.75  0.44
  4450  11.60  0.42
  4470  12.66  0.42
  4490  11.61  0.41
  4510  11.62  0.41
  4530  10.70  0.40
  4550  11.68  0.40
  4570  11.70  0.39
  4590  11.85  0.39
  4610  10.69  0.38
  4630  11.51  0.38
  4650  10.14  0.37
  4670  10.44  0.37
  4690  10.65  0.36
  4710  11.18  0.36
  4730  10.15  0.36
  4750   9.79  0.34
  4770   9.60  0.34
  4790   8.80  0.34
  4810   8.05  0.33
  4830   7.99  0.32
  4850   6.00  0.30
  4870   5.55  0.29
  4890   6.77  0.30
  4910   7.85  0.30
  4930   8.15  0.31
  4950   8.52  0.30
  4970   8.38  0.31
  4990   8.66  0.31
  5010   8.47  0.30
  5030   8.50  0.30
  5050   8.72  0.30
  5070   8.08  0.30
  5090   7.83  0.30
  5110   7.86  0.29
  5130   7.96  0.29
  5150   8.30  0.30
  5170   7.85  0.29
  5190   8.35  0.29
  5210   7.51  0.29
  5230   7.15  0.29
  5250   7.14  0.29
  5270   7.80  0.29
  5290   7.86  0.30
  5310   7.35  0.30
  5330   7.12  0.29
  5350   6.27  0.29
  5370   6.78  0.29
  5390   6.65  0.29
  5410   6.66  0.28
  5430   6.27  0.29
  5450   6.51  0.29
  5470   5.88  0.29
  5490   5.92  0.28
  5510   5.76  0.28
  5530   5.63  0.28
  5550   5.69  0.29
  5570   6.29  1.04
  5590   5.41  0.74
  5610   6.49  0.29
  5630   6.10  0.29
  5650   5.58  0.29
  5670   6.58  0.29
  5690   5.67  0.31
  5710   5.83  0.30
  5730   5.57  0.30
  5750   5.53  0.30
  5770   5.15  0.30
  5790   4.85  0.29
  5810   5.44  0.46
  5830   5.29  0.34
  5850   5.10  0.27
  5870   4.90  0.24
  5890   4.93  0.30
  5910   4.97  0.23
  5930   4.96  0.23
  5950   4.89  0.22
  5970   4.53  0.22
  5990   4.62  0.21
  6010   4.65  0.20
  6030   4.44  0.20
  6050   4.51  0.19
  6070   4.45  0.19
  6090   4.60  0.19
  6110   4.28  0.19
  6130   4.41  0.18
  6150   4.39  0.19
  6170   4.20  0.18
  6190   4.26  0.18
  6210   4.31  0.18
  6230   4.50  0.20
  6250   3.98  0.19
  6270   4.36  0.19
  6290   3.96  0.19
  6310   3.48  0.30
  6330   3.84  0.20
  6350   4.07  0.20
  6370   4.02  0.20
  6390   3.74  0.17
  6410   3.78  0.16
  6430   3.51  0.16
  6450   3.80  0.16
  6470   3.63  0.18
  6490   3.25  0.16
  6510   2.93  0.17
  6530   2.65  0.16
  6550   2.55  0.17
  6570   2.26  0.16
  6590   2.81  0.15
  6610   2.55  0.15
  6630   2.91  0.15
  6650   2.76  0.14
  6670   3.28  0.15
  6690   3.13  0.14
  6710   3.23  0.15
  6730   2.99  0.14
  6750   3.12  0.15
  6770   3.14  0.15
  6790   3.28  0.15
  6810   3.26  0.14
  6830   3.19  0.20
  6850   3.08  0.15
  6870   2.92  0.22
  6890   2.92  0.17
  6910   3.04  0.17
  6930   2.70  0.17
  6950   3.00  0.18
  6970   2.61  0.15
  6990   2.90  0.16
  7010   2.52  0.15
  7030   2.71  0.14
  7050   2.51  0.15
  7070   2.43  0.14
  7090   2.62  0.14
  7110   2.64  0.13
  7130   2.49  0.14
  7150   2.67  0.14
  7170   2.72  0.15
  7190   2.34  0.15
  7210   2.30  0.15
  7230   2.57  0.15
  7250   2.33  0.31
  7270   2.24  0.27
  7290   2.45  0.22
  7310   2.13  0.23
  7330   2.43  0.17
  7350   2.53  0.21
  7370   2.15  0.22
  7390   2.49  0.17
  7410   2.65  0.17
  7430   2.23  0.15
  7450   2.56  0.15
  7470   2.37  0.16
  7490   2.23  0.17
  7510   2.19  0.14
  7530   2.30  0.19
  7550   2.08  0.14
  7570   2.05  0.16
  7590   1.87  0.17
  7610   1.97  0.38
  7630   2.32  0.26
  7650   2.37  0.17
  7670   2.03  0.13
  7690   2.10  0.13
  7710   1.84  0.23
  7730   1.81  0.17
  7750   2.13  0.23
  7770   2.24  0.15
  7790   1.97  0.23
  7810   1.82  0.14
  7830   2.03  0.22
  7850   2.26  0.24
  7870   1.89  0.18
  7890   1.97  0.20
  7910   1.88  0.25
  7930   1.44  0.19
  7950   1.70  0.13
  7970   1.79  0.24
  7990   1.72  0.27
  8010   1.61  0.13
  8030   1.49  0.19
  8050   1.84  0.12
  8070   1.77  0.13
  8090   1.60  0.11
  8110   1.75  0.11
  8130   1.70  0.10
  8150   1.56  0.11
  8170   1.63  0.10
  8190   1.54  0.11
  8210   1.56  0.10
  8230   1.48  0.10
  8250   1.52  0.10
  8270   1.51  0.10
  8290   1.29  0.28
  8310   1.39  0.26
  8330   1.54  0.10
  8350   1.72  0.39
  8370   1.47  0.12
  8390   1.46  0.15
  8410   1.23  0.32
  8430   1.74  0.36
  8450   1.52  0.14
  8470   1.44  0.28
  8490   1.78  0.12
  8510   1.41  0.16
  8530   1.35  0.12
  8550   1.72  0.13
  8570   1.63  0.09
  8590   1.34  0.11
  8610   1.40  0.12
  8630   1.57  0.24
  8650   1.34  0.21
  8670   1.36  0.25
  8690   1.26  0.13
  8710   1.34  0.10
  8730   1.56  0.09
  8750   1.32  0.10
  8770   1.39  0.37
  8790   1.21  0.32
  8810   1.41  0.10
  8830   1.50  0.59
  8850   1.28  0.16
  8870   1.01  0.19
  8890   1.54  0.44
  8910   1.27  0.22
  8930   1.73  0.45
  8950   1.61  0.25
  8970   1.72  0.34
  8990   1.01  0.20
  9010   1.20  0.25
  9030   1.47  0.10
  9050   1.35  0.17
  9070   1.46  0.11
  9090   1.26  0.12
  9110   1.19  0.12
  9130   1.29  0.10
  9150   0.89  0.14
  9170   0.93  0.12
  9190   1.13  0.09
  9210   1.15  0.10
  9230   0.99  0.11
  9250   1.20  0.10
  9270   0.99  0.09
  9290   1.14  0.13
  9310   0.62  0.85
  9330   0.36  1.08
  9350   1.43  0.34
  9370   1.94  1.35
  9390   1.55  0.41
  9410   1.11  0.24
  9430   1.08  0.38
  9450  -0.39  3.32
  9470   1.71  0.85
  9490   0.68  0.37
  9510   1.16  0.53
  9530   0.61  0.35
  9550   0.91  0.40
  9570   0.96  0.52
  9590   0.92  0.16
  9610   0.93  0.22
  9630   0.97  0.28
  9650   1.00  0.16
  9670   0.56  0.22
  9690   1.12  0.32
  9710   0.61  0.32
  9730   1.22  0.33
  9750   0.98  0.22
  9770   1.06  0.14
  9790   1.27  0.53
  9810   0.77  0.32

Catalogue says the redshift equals 0.00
